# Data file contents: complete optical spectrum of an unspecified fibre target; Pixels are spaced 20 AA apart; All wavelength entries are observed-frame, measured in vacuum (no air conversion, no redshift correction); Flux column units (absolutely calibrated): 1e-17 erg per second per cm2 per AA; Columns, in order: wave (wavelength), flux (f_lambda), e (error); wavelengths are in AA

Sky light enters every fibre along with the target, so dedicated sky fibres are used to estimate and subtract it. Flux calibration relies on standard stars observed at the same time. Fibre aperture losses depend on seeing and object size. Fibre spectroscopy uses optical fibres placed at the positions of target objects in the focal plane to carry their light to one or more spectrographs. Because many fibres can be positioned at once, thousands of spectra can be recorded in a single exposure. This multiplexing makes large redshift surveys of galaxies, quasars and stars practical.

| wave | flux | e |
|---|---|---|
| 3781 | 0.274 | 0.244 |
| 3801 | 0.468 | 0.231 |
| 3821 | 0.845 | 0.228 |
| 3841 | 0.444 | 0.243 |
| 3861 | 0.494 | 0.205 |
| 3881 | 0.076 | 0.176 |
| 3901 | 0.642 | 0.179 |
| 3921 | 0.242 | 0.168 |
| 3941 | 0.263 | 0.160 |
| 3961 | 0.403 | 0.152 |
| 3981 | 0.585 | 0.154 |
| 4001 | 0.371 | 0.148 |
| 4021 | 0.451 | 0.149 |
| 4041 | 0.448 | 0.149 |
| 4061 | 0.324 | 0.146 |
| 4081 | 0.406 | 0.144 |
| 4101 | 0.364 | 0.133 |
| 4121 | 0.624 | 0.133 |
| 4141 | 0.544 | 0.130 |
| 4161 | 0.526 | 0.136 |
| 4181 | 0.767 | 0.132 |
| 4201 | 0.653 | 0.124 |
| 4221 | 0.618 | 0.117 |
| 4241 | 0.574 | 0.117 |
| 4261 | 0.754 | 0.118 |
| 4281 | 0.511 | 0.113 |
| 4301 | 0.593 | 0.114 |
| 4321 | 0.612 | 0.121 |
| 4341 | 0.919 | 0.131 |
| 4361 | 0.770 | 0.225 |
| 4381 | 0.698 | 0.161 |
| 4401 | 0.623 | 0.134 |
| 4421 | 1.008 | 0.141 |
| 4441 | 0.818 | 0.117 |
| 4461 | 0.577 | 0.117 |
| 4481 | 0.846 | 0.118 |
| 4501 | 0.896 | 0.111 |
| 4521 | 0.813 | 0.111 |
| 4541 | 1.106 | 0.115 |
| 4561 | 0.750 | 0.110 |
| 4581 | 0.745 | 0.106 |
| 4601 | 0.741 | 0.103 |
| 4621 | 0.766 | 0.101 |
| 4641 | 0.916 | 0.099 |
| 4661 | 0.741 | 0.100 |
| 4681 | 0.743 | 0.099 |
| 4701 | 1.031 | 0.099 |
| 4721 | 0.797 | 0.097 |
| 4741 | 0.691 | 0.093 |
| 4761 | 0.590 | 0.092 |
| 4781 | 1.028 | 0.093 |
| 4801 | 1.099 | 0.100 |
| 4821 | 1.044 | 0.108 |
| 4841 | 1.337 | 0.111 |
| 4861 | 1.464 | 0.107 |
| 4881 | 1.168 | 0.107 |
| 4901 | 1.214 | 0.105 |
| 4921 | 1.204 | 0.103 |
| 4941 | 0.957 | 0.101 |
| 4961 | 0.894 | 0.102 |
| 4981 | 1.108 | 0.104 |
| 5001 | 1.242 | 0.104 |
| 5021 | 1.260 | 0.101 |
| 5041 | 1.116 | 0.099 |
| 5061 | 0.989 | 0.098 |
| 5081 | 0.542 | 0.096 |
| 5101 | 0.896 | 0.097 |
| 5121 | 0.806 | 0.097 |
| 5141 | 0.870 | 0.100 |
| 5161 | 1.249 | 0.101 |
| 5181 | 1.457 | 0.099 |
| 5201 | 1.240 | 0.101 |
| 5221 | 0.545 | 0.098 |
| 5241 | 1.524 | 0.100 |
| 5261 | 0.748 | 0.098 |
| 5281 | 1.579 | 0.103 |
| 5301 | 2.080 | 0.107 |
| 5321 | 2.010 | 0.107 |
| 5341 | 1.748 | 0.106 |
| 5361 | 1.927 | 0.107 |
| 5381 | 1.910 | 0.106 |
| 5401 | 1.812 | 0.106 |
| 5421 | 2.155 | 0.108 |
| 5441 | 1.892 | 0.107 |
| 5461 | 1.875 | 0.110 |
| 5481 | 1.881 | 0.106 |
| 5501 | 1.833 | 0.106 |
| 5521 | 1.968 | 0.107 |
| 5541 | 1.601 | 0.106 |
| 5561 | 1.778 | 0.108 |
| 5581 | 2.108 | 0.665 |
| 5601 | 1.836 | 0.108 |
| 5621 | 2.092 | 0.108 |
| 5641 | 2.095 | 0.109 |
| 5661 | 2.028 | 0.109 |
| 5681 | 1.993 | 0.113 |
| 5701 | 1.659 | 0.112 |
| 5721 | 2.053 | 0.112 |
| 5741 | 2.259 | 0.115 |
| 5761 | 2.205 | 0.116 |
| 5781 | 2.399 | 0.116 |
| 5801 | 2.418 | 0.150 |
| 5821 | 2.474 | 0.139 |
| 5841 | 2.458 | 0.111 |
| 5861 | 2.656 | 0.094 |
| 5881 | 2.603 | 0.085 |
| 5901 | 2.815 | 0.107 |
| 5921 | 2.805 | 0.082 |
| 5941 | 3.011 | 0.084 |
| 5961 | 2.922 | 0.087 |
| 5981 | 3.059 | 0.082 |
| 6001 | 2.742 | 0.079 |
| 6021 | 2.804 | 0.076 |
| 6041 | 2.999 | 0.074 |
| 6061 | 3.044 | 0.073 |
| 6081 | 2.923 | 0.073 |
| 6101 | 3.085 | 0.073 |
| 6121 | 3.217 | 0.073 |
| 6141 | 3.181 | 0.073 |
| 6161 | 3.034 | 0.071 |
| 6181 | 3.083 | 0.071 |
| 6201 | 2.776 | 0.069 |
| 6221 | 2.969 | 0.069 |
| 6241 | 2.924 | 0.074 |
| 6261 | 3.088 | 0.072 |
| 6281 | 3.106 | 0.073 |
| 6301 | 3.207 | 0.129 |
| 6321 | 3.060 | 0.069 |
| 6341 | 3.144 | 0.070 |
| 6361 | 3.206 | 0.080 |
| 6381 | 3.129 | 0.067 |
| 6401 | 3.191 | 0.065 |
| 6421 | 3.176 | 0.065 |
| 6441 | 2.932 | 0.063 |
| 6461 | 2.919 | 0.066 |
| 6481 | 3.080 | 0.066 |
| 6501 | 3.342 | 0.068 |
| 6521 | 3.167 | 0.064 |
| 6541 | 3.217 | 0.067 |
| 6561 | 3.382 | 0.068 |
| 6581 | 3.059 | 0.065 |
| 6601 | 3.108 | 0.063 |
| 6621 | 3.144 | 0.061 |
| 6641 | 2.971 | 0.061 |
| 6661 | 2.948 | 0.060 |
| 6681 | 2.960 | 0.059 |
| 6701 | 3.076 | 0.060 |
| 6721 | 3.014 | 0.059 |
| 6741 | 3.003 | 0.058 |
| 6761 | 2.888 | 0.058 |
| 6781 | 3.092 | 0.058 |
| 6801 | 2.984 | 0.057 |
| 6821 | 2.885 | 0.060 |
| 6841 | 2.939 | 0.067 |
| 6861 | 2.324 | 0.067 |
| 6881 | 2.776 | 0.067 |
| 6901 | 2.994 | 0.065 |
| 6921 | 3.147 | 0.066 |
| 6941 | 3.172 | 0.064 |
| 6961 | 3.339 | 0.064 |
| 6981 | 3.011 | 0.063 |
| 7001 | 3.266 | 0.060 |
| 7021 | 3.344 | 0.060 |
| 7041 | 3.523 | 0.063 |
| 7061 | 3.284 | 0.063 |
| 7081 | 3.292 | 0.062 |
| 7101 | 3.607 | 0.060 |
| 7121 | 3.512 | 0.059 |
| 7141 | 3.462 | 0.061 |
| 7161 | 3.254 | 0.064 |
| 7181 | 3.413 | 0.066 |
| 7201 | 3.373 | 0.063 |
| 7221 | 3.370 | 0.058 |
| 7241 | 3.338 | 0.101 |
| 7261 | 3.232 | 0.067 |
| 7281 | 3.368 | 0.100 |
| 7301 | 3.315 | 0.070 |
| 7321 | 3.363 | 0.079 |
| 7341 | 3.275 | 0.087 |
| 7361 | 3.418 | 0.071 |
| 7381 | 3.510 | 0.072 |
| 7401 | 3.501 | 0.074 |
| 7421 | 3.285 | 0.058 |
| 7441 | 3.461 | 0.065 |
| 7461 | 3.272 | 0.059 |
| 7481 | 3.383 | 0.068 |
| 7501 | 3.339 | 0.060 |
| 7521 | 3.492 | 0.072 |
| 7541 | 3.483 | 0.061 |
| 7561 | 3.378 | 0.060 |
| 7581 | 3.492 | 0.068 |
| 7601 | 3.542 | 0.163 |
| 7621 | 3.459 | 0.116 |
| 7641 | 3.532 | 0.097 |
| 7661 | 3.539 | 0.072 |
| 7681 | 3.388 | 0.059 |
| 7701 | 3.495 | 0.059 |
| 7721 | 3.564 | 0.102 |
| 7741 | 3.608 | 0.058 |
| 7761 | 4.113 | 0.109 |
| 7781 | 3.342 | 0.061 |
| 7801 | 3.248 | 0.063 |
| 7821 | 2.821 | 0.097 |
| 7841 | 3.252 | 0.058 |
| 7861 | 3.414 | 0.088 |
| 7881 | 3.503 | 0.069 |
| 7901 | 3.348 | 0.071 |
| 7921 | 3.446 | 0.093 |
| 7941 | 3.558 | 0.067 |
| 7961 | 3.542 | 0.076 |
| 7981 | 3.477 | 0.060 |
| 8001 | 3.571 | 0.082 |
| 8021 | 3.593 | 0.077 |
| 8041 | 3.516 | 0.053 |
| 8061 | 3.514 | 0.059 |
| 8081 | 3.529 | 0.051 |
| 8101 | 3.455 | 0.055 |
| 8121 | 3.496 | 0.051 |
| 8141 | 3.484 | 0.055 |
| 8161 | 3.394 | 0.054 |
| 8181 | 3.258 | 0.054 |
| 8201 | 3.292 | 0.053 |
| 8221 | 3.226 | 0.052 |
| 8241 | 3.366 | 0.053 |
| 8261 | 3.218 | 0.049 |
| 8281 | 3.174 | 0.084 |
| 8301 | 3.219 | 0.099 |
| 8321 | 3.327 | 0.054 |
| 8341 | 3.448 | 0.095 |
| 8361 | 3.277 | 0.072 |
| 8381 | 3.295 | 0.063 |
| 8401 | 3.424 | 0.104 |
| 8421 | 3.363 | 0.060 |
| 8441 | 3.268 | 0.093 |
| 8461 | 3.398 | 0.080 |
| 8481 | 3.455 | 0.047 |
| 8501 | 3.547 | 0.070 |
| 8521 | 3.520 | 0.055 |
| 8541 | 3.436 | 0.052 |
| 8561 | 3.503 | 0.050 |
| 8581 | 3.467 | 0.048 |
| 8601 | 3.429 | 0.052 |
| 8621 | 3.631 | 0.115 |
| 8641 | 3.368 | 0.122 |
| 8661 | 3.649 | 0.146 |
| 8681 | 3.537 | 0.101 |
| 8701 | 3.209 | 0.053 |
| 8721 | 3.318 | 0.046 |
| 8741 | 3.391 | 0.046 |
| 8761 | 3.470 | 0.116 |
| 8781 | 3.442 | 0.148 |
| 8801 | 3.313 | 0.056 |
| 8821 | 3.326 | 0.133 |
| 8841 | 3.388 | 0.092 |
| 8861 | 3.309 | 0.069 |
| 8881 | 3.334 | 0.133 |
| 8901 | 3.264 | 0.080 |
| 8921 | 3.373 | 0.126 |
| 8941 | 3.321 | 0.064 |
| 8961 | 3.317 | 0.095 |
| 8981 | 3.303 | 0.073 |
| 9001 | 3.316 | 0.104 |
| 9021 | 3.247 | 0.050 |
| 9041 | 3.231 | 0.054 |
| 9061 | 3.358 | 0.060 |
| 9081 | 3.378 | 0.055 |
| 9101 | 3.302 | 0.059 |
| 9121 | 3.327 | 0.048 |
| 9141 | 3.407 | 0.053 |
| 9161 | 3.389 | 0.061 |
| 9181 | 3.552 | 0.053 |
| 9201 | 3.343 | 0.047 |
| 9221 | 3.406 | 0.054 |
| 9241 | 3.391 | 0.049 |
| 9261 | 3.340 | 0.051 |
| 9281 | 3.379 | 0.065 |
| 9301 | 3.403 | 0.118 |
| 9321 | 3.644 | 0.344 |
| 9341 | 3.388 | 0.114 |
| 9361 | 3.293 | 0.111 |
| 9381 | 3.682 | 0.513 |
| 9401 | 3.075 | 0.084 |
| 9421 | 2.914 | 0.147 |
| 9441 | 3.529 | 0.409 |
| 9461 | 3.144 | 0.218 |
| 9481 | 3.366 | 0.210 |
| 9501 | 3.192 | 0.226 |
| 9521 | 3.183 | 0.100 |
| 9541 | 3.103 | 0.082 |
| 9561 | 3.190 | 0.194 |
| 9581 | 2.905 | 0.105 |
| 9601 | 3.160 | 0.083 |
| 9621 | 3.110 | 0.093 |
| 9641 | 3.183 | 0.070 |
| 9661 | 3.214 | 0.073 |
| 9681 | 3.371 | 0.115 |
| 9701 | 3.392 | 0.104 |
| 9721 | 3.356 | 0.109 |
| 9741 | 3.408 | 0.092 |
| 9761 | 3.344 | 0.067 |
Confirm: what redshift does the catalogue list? 0.326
